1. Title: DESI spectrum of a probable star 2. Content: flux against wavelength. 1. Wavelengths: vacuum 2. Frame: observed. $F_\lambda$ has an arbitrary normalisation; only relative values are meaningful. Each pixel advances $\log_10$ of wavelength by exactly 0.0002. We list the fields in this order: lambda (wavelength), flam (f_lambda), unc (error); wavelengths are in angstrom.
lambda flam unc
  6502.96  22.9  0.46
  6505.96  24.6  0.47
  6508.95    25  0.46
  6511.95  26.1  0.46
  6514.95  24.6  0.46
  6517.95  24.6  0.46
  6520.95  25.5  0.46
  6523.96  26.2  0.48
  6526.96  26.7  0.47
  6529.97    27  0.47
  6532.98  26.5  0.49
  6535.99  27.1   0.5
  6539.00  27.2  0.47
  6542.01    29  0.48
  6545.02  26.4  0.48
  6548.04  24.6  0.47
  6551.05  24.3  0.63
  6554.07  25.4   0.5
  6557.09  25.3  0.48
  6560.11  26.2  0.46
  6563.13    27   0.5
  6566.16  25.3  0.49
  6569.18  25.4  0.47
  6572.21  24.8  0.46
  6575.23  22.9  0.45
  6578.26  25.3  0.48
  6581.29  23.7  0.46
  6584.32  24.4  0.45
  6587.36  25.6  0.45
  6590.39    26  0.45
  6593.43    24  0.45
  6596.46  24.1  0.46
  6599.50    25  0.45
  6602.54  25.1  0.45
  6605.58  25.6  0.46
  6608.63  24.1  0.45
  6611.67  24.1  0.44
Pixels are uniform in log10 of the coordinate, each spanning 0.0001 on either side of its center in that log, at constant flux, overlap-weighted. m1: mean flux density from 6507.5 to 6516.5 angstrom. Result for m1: 25.2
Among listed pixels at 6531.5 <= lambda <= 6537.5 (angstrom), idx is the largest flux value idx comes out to 27.1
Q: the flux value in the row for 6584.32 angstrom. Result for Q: 24.4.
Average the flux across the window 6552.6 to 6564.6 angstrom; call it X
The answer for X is 26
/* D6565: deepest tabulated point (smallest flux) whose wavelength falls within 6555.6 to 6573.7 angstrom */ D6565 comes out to 24.8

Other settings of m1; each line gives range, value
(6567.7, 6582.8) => 24.4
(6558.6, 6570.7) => 26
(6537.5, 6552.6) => 26.3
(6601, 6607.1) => 25.4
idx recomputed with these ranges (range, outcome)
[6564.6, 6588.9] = 25.6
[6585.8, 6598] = 26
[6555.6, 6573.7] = 27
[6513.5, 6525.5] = 26.2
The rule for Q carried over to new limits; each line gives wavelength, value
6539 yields 27.2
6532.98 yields 26.5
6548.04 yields 24.6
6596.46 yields 24.1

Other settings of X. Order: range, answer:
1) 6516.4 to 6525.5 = 25.4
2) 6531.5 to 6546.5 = 27.3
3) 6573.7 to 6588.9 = 24.4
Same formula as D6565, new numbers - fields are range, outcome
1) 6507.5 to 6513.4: 25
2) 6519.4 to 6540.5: 25.5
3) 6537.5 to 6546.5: 26.4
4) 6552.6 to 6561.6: 25.3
